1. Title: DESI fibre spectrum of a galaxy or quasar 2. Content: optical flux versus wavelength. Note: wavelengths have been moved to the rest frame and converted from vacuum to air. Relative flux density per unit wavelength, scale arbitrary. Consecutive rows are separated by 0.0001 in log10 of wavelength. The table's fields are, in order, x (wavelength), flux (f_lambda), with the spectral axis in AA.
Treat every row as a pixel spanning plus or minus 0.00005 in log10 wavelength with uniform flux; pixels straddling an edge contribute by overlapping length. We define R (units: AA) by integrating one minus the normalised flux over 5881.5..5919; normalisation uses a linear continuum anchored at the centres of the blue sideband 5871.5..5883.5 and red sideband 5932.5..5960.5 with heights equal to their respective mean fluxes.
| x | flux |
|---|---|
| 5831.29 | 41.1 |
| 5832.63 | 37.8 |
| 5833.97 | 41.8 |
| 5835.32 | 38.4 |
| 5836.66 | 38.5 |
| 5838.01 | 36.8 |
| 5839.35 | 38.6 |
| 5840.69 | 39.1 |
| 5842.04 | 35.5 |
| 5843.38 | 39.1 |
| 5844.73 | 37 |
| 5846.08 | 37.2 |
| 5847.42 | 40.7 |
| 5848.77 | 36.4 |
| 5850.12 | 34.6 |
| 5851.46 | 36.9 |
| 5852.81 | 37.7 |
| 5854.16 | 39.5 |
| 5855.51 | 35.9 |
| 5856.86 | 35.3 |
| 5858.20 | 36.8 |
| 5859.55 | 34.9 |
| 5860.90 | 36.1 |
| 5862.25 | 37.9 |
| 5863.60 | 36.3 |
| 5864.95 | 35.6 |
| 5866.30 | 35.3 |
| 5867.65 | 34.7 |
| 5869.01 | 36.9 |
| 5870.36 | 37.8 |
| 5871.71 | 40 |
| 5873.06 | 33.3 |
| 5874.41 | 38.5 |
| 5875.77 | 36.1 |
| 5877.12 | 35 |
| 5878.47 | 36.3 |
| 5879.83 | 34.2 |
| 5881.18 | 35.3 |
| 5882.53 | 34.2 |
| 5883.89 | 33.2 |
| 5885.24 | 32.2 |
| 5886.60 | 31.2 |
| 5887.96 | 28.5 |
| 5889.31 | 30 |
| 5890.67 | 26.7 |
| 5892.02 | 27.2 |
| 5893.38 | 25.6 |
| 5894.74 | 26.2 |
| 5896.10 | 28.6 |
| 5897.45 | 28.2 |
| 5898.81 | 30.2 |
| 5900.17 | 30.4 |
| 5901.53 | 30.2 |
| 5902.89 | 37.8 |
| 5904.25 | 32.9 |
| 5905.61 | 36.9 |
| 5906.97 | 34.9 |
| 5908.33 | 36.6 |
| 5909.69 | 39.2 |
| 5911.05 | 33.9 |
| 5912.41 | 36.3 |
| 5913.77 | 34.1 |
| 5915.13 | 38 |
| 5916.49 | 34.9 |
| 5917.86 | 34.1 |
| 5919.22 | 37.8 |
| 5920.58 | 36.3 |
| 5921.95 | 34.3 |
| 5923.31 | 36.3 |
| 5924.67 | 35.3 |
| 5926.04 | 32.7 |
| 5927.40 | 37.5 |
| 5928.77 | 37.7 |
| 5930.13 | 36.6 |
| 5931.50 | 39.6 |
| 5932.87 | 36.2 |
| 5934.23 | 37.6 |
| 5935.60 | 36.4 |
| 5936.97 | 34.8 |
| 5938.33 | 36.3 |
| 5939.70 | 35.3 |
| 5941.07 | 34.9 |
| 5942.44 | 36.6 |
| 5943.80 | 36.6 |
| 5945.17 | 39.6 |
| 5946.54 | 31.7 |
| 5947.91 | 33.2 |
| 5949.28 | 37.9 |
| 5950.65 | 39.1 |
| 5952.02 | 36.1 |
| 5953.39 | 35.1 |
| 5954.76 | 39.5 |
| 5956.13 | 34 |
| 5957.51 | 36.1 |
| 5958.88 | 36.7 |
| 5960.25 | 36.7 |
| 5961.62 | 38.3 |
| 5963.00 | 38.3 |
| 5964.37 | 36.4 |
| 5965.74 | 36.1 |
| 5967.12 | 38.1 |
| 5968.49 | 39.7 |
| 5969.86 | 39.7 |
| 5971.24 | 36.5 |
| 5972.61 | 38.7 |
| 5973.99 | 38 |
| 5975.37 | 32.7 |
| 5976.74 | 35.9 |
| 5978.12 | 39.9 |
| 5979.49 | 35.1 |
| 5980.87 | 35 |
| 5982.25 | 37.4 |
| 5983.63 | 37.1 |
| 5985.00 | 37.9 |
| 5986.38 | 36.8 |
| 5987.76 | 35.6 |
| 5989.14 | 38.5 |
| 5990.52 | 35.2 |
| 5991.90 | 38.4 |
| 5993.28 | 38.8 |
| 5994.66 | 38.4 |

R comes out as 3.60 AA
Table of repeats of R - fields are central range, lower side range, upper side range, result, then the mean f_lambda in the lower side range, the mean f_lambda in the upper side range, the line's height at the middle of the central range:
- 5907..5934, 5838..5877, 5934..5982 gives 0.4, 36.9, 36.6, 36.7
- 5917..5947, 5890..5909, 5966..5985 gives -2.3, 30.9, 37.2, 33.6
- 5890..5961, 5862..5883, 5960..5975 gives 4.4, 36.1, 37.8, 37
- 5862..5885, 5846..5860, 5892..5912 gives -0.6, 36.9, 32.1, 34.9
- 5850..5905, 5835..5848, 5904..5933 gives 5.0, 38.1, 36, 37.1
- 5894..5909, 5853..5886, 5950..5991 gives 1.7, 35.9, 37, 36.3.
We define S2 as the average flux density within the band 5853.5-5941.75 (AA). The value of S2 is 34.6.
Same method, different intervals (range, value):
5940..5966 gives 36.5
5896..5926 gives 34.5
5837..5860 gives 37.2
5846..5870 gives 36.6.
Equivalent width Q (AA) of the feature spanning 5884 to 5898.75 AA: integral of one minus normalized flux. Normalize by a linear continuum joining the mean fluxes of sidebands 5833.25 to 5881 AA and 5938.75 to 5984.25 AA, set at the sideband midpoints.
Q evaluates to 3.3 AA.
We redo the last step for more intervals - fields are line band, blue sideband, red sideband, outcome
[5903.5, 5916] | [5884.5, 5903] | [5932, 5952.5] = -1.7 AA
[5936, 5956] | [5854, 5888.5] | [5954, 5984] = 0.3 AA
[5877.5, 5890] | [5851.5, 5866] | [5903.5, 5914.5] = 1.1 AA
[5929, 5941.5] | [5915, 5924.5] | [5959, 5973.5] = 0.0 AA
